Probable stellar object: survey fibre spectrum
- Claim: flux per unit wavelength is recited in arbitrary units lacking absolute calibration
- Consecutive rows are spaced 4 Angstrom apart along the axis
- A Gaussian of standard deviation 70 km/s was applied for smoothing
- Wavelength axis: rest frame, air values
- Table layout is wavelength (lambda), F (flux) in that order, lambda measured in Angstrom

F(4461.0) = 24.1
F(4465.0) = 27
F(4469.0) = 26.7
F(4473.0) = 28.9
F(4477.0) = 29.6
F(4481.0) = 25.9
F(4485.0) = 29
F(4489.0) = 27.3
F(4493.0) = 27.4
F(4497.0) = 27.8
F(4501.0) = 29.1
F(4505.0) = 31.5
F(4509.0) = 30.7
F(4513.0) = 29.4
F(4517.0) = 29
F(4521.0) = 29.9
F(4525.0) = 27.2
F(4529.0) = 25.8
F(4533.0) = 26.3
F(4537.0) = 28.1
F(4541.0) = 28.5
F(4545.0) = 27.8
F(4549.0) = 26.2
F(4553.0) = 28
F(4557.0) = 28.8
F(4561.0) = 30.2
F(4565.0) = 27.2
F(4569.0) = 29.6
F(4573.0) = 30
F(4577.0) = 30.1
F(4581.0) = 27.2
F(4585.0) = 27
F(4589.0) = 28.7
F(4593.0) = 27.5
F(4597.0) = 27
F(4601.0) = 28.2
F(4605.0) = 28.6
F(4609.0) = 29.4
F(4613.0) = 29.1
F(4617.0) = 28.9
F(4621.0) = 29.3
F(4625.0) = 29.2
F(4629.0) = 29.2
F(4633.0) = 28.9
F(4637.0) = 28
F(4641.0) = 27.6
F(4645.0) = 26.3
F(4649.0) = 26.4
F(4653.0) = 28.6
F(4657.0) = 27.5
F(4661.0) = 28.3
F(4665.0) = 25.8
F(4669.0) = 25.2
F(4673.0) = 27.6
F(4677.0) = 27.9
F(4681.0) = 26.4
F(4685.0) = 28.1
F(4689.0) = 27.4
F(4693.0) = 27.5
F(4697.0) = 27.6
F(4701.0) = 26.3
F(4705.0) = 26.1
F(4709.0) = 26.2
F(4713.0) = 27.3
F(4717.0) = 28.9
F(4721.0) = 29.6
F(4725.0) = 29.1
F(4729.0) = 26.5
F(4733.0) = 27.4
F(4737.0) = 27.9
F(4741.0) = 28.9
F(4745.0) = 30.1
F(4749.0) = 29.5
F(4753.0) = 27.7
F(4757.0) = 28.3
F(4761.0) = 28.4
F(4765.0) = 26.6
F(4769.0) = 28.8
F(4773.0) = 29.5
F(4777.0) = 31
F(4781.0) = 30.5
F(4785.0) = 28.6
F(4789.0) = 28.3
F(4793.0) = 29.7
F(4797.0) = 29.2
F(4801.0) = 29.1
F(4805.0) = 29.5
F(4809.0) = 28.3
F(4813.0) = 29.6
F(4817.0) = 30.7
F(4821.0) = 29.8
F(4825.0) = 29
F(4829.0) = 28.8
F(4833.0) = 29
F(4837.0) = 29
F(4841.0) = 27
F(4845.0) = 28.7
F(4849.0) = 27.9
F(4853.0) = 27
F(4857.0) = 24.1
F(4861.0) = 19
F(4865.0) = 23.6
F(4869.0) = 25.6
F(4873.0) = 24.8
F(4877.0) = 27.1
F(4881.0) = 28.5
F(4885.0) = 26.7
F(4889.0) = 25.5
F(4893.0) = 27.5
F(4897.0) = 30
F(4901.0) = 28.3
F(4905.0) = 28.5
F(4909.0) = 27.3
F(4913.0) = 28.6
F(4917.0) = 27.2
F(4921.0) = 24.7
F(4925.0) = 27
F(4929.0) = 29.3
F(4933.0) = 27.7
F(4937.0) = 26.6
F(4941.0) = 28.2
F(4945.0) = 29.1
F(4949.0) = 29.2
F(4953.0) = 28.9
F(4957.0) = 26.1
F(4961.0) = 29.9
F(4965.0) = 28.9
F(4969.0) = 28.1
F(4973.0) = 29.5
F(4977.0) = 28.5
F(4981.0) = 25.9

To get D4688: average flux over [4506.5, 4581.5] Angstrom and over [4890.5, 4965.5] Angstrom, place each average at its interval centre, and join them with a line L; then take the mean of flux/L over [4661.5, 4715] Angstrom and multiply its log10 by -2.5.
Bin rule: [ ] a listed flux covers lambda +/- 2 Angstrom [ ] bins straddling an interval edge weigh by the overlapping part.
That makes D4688 0.05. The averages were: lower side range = 28.5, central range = 26.9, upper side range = 28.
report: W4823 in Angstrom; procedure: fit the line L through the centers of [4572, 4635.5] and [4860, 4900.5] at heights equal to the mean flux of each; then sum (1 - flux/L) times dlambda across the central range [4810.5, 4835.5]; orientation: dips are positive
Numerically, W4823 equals -2.7 Angstrom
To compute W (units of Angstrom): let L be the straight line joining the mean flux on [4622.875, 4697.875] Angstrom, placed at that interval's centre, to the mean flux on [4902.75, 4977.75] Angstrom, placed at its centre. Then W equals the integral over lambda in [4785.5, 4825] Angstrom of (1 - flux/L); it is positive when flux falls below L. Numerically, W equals -2.1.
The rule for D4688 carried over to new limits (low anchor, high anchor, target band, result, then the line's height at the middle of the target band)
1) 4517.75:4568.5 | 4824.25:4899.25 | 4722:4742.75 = -0.03 mag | 27.2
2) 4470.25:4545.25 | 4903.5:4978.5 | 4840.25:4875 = 0.12 mag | 28.1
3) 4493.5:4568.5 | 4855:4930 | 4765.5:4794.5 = -0.09 mag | 27.1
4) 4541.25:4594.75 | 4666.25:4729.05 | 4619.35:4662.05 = -0.01 mag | 27.8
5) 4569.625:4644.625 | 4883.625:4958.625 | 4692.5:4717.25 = 0.05 mag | 28.3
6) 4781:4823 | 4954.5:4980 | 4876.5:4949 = 0.04 mag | 28.7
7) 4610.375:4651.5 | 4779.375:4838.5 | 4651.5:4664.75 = 0.03 mag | 28.5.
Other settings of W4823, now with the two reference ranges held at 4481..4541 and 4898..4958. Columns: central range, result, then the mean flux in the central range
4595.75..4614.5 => -0.2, 28.5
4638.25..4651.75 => 0.6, 26.9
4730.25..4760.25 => -0.4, 28.5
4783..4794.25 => -0.3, 28.8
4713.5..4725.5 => -0.4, 29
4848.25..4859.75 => 0.9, 25.7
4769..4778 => -0.6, 29.8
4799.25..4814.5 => -0.6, 29.1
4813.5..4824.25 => -0.8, 30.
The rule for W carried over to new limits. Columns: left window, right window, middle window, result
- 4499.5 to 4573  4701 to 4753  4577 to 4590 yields 0.2 Angstrom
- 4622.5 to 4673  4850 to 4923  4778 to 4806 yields -2.6 Angstrom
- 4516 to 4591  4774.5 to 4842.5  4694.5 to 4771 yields 2.6 Angstrom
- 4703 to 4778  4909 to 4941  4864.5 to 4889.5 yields 1.3 Angstrom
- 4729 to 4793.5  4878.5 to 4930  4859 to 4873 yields 2.4 Angstrom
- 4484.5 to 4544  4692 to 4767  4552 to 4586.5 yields -0.5 Angstrom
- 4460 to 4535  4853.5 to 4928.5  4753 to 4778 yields -1.5 Angstrom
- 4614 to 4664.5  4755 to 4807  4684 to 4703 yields 0.8 Angstrom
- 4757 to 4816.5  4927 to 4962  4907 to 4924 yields 0.9 Angstrom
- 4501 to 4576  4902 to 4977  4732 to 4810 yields -1.7 Angstrom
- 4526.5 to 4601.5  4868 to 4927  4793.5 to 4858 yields -3.0 Angstrom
